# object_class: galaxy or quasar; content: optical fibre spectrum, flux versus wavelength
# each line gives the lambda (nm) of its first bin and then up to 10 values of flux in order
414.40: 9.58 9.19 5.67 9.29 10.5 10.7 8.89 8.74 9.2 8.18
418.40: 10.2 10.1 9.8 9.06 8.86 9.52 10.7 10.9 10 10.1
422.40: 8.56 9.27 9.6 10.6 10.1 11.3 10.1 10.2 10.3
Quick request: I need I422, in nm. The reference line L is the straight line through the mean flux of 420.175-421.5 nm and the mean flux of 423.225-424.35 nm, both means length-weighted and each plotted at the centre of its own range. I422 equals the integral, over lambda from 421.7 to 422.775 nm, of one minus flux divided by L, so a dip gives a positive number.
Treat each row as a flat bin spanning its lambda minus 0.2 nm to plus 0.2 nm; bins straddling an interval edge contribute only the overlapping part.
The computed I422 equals 0.10 nm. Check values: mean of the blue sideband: 10.3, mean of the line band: 9.38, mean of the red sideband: 10.4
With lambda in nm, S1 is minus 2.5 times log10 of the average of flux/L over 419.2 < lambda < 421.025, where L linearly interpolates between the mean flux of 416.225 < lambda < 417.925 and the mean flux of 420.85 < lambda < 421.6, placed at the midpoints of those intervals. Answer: 0.07 mag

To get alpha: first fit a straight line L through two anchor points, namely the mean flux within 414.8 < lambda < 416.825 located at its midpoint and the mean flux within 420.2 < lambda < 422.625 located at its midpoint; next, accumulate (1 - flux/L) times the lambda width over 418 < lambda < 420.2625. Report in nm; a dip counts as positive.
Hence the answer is 0.02 nm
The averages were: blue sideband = 9.04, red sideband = 9.96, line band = 9.48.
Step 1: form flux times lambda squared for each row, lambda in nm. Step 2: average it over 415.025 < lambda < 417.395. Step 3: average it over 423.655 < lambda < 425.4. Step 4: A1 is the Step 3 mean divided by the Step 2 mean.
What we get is 1.21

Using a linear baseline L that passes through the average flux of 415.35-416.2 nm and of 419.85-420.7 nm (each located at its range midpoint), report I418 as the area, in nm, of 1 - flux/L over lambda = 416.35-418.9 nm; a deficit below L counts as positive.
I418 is 0.056 nm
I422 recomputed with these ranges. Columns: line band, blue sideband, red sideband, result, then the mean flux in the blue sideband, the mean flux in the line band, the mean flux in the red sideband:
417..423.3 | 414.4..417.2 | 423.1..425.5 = 0.108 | 9.06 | 9.55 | 10.3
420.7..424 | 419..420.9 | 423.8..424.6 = 0.073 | 9.53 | 9.95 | 10.7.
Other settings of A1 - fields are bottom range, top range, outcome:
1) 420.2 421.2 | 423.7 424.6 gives 1.06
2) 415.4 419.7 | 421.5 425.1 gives 1.08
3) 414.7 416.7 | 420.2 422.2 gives 1.16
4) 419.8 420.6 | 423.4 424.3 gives 1.16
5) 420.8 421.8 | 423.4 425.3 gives 1.01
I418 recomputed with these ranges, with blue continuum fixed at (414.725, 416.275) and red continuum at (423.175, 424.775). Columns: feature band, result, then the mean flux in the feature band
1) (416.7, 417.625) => 0.02 nm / 8.9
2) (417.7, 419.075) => -0.03 nm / 9.49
